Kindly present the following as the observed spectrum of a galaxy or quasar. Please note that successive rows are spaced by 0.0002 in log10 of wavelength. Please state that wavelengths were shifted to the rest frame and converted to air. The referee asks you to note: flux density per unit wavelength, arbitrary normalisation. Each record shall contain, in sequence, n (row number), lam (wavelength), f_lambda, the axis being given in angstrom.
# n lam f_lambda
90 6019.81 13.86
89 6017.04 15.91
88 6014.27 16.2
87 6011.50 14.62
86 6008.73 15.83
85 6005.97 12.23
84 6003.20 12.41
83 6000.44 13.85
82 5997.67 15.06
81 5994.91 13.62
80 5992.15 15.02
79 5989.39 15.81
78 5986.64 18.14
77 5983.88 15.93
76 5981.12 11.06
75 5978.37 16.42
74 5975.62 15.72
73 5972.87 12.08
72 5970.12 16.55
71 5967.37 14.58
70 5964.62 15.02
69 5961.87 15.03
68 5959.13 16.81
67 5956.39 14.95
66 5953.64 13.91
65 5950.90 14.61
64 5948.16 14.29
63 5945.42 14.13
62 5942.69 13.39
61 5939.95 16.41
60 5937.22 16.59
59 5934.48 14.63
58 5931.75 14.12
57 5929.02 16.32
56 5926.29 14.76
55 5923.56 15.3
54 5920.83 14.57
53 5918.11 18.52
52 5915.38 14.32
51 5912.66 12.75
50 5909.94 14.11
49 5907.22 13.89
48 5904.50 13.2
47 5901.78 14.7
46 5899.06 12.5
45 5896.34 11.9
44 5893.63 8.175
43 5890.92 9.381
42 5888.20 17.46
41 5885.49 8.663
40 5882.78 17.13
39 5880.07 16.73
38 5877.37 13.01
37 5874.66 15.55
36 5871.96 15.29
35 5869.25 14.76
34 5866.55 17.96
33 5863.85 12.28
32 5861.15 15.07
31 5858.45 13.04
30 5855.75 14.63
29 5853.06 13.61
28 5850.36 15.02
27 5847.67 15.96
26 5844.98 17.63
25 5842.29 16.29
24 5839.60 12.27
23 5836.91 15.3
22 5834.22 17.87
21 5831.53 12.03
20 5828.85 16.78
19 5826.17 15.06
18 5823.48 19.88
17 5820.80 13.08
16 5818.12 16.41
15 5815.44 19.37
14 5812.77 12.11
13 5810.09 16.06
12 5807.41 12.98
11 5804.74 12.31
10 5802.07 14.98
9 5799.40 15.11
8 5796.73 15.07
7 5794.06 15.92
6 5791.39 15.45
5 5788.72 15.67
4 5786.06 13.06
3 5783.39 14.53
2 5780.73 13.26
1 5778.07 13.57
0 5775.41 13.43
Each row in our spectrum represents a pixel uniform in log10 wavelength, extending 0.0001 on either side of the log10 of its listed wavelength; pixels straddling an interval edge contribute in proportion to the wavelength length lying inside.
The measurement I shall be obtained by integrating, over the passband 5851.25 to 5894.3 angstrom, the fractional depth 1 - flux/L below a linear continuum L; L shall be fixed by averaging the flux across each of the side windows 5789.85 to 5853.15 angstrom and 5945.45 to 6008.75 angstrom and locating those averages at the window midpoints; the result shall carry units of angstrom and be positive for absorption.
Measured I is 3.09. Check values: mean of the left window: 15.3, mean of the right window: 14.7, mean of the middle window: 14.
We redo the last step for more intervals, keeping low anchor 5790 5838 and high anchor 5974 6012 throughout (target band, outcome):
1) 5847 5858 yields 0.43 angstrom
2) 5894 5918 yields 2.43 angstrom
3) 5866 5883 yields -0.54 angstrom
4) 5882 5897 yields 3.11 angstrom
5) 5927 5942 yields -0.59 angstrom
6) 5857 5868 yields 0.40 angstrom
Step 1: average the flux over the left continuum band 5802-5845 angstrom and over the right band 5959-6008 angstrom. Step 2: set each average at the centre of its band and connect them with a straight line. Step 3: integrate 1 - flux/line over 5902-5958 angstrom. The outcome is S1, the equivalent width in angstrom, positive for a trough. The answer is 0.5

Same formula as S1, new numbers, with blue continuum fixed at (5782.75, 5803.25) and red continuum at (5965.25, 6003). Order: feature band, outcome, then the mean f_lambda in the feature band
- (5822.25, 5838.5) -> -1.2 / 16.1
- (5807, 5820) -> -0.4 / 15.5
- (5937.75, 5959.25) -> 0.1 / 14.8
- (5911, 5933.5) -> -0.3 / 15.1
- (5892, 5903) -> 2.3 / 11.7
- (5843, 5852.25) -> -0.7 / 16.1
